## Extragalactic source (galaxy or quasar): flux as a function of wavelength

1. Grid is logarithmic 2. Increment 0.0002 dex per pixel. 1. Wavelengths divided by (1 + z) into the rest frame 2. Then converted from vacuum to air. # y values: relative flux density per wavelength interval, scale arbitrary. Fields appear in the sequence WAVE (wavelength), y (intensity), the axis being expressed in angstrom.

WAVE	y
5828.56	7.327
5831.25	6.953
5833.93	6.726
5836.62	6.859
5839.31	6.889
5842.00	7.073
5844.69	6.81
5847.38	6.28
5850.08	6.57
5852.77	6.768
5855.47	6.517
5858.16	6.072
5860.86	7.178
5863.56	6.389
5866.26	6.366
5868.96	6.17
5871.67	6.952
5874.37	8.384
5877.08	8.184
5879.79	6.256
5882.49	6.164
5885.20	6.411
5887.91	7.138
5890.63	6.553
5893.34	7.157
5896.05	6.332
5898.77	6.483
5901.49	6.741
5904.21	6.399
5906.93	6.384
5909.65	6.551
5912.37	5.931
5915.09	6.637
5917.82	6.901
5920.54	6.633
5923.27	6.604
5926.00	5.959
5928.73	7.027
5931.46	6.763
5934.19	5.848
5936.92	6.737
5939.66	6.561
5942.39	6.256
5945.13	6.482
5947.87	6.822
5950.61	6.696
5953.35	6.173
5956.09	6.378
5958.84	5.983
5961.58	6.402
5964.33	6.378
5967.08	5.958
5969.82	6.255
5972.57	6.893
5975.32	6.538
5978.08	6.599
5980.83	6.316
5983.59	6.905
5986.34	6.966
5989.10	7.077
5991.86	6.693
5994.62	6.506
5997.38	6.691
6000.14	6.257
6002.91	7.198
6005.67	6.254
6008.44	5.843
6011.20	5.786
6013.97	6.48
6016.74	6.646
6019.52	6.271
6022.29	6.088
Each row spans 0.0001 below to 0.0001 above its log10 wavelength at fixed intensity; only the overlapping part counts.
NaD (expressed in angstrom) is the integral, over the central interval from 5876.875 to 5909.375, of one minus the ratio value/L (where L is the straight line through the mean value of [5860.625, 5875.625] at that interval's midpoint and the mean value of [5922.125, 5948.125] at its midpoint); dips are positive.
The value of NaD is 0.5 angstrom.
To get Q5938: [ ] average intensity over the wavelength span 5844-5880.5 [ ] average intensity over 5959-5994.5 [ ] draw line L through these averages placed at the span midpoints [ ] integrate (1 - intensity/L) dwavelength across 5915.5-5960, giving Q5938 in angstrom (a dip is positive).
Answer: 0.96 angstrom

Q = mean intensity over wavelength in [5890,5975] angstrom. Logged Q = 6.48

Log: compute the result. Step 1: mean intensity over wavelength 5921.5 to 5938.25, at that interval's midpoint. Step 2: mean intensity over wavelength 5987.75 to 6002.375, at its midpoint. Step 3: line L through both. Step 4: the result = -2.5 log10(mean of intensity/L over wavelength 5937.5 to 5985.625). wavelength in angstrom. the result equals 0.02 mag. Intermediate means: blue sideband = 6.49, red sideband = 6.67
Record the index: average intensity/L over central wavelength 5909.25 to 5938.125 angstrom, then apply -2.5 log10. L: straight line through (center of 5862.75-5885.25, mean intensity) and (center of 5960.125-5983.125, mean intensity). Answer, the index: 0.02 mag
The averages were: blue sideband 6.84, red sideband 6.43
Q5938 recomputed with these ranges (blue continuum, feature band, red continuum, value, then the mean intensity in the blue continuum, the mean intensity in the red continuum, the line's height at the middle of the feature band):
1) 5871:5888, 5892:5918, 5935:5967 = 1.14 angstrom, 7.07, 6.41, 6.84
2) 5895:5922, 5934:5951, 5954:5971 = -0.52 angstrom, 6.5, 6.22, 6.33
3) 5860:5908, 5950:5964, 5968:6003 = 0.78 angstrom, 6.75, 6.66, 6.68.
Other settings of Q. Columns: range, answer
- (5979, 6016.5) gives 6.54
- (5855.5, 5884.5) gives 6.79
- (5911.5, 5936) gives 6.5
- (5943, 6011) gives 6.5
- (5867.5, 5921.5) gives 6.72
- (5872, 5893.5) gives 7.02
